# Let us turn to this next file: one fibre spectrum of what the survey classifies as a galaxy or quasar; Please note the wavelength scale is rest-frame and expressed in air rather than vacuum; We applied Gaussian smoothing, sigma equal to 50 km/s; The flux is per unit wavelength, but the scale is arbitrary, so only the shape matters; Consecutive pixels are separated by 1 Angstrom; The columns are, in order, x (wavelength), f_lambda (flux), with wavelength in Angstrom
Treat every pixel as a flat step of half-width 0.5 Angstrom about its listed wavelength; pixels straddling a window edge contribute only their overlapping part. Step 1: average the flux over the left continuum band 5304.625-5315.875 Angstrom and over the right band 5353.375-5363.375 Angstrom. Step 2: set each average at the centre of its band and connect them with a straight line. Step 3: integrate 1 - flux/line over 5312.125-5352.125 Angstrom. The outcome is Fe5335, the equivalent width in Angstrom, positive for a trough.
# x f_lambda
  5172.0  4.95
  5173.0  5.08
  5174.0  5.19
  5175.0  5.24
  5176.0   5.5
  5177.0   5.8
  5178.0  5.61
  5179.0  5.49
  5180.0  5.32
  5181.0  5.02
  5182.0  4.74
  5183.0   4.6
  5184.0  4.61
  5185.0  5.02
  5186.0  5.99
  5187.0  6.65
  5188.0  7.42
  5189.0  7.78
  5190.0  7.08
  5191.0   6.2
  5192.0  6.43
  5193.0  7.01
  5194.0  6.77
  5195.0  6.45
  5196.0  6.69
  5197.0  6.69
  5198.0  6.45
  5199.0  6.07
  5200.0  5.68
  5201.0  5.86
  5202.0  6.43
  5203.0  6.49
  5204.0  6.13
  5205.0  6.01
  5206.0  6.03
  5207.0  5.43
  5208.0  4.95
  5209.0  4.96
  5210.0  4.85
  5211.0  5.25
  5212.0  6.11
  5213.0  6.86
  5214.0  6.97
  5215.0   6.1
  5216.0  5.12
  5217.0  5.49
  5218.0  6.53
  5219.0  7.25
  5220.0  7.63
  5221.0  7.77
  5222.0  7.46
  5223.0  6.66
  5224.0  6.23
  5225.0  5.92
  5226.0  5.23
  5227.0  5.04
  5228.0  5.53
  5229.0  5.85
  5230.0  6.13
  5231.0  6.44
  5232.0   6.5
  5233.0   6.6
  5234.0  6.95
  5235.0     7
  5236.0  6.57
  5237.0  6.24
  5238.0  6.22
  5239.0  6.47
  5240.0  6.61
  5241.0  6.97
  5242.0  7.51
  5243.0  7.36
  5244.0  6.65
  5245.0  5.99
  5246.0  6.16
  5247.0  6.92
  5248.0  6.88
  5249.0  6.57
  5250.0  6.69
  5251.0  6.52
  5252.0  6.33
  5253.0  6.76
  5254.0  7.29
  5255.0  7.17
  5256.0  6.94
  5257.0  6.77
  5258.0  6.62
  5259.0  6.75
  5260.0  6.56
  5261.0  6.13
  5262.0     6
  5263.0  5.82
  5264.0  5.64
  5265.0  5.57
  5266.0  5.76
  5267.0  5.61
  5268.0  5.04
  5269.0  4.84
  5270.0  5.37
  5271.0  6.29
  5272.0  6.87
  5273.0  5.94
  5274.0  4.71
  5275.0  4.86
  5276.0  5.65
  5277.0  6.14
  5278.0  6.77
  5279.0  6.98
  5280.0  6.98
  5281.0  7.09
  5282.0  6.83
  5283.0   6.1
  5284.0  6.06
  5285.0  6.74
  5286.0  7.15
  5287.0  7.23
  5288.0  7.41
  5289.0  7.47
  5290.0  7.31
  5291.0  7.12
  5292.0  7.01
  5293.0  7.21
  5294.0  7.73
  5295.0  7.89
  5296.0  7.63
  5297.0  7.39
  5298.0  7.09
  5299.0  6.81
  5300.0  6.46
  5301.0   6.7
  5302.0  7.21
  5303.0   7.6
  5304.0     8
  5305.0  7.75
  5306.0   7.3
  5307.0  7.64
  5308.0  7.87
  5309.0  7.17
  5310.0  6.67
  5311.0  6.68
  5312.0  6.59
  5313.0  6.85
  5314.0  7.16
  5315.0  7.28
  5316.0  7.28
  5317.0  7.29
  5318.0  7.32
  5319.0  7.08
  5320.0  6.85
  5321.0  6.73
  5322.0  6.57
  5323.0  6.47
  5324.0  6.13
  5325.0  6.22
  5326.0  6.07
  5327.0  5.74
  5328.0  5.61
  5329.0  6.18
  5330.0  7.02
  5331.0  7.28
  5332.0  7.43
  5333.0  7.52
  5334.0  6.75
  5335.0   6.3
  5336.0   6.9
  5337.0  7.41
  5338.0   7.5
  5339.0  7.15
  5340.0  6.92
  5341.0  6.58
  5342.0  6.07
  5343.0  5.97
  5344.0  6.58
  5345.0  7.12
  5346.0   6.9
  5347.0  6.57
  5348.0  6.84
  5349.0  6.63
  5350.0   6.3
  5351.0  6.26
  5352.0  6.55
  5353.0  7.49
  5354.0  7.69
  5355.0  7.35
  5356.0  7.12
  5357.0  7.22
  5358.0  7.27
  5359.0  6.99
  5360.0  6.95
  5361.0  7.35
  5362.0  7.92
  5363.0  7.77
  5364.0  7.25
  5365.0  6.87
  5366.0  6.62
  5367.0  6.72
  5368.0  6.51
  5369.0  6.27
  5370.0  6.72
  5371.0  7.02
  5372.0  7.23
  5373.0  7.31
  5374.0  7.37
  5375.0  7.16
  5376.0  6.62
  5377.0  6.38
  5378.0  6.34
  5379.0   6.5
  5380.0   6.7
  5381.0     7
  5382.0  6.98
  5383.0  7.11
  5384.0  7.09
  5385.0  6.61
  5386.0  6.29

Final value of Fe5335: 2.9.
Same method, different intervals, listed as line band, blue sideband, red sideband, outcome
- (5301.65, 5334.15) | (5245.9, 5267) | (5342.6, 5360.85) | -1.0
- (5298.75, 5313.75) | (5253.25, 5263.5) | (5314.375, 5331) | -1.2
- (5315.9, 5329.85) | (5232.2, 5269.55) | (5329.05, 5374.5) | 0.6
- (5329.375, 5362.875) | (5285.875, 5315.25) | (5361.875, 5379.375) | 0.2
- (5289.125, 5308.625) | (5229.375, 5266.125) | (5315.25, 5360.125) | -1.9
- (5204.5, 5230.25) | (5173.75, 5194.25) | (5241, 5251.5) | 1.2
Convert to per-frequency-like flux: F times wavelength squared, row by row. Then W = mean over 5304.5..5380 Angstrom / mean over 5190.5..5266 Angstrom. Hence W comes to 1.1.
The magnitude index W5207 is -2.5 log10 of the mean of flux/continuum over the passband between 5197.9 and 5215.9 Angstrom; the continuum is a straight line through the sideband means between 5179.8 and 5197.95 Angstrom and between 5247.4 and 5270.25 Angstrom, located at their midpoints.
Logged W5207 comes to 0.052 mag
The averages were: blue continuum 6.16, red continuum 6.26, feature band 5.89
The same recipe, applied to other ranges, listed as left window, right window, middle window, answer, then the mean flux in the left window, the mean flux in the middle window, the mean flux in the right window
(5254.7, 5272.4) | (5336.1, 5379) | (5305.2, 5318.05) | -0.10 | 6.08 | 7.17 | 6.92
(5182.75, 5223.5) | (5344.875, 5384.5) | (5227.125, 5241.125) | 0.00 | 6.25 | 6.38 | 6.95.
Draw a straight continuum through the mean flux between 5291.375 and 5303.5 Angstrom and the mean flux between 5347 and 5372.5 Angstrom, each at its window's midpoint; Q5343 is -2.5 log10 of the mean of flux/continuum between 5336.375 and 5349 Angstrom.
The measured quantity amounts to 0.04 mag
